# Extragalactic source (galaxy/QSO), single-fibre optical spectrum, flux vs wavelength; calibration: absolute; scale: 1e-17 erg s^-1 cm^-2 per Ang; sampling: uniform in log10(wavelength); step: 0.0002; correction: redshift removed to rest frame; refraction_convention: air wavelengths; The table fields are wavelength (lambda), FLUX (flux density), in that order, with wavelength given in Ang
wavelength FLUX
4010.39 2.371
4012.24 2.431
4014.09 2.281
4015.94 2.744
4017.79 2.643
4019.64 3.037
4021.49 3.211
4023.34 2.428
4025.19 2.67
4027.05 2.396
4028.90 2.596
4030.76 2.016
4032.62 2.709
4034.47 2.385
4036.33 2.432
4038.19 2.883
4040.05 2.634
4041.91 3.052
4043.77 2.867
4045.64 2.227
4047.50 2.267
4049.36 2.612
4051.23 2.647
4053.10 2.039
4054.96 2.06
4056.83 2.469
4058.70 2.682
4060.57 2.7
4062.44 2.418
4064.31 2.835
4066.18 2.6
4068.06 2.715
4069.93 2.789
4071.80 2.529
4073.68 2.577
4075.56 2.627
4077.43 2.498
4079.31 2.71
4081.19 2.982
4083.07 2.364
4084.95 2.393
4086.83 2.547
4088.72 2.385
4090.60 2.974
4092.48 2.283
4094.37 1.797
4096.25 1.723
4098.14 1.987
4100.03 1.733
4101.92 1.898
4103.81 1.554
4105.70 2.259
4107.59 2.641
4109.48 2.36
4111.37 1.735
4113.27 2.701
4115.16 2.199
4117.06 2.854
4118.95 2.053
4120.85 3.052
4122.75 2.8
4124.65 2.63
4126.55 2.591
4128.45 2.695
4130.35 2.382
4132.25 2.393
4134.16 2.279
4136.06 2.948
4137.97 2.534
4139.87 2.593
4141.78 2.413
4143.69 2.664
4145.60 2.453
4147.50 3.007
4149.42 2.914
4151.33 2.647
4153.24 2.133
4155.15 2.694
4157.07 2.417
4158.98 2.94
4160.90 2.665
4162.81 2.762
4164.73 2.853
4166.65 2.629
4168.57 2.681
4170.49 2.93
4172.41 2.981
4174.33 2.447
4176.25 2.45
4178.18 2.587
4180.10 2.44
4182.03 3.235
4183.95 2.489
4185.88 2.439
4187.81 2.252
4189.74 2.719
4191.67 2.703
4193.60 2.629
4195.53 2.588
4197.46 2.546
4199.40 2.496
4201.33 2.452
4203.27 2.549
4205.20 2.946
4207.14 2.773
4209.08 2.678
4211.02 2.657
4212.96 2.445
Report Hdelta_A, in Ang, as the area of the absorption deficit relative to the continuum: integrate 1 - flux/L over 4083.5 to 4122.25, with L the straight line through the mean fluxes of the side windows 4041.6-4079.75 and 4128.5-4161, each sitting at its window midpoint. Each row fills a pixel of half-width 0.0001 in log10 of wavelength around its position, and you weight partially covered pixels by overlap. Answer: 4.7 Ang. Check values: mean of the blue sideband 2.56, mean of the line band 2.26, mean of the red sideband 2.59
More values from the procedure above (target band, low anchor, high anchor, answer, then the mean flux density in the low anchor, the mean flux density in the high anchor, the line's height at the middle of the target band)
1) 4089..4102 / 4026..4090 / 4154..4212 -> 2.51 Ang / 2.55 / 2.65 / 2.58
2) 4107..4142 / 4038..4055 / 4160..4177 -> 1.74 Ang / 2.54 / 2.72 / 2.65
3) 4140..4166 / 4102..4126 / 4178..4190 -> -1.63 Ang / 2.39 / 2.59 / 2.5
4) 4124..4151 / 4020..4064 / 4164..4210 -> 0.05 Ang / 2.55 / 2.64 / 2.61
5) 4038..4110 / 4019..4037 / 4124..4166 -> 4.38 Ang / 2.58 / 2.62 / 2.6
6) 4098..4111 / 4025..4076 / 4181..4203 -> 2.60 Ang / 2.55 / 2.59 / 2.57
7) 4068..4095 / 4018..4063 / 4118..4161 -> 0.33 Ang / 2.56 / 2.6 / 2.58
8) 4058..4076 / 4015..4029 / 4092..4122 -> -1.57 Ang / 2.72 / 2.18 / 2.44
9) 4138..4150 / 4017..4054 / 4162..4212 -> -0.11 Ang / 2.59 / 2.65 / 2.63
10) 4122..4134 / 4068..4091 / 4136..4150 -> 0.43 Ang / 2.61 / 2.67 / 2.65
